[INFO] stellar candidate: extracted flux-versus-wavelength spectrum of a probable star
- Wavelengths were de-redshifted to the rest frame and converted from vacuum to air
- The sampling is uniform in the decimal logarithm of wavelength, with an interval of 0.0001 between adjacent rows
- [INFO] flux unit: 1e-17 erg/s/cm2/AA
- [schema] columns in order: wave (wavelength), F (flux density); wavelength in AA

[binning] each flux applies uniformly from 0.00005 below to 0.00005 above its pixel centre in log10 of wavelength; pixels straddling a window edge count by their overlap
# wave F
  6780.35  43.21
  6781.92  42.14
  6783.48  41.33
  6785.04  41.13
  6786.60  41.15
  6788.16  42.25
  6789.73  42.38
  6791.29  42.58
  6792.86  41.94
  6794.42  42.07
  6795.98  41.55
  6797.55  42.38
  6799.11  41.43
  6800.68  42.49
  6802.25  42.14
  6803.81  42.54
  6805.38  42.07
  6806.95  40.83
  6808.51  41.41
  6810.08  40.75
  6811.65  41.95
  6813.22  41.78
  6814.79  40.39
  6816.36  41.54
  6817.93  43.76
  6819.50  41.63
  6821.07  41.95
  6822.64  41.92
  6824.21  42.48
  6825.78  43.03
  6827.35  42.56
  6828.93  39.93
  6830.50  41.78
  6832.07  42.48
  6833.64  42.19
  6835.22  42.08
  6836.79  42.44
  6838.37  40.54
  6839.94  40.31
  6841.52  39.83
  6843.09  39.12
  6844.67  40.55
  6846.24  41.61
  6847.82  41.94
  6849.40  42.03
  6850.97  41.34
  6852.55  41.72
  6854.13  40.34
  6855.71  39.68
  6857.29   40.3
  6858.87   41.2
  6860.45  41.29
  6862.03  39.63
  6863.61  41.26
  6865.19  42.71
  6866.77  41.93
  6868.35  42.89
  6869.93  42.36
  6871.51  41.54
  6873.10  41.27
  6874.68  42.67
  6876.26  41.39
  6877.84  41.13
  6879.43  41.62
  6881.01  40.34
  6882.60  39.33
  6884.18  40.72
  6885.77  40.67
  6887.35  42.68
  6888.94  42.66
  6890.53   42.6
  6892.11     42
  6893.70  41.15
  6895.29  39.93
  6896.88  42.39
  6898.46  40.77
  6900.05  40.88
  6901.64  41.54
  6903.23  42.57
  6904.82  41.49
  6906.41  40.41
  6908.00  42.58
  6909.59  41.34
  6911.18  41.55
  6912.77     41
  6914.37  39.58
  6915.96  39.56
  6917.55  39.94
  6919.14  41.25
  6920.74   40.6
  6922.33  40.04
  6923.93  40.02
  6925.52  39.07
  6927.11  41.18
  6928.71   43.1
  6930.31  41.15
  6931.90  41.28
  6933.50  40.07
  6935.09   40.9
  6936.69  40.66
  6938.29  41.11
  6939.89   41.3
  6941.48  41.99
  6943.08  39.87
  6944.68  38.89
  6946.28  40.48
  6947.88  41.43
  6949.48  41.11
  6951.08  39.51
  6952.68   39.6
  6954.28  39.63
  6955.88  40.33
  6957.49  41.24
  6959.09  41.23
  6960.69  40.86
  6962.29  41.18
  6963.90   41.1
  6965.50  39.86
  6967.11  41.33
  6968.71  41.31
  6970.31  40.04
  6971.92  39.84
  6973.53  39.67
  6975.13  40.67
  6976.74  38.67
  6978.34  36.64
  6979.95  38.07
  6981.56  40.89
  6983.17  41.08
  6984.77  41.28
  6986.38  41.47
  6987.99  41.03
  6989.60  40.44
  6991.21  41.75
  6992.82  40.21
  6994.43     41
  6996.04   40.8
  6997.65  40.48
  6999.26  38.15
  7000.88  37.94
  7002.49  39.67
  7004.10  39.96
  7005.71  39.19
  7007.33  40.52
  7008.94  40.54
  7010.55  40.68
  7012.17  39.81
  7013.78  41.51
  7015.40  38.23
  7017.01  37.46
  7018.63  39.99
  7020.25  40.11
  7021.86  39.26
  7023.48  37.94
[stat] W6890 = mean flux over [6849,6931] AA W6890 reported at 41.2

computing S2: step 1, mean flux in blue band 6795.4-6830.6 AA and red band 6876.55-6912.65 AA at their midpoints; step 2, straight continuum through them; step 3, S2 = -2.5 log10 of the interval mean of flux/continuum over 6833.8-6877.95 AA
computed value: 0.01 mag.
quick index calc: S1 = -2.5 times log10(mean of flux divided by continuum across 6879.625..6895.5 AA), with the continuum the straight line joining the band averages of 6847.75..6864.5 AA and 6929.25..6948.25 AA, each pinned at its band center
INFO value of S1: -0.010 mag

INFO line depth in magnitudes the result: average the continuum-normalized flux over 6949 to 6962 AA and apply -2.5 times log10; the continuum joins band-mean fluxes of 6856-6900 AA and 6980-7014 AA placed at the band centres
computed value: 0.01 mag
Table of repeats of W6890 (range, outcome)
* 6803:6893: 41.5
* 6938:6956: 40.4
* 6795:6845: 41.6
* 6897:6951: 40.9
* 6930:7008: 40.3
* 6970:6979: 39.3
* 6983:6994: 41.1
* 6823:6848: 41.4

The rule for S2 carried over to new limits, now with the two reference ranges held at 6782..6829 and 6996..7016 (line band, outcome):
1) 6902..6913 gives -0.02 mag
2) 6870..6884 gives 0.00 mag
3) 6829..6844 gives 0.01 mag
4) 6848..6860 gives 0.01 mag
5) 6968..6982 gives 0.02 mag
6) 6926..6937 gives -0.02 mag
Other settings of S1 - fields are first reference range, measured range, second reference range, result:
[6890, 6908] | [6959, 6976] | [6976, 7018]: -0.01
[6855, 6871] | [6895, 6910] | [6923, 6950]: -0.01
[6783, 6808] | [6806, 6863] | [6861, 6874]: 0.01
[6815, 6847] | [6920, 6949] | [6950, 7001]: 0.00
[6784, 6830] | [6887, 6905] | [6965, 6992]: -0.02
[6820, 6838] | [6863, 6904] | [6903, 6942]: -0.01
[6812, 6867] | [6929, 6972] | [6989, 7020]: -0.01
